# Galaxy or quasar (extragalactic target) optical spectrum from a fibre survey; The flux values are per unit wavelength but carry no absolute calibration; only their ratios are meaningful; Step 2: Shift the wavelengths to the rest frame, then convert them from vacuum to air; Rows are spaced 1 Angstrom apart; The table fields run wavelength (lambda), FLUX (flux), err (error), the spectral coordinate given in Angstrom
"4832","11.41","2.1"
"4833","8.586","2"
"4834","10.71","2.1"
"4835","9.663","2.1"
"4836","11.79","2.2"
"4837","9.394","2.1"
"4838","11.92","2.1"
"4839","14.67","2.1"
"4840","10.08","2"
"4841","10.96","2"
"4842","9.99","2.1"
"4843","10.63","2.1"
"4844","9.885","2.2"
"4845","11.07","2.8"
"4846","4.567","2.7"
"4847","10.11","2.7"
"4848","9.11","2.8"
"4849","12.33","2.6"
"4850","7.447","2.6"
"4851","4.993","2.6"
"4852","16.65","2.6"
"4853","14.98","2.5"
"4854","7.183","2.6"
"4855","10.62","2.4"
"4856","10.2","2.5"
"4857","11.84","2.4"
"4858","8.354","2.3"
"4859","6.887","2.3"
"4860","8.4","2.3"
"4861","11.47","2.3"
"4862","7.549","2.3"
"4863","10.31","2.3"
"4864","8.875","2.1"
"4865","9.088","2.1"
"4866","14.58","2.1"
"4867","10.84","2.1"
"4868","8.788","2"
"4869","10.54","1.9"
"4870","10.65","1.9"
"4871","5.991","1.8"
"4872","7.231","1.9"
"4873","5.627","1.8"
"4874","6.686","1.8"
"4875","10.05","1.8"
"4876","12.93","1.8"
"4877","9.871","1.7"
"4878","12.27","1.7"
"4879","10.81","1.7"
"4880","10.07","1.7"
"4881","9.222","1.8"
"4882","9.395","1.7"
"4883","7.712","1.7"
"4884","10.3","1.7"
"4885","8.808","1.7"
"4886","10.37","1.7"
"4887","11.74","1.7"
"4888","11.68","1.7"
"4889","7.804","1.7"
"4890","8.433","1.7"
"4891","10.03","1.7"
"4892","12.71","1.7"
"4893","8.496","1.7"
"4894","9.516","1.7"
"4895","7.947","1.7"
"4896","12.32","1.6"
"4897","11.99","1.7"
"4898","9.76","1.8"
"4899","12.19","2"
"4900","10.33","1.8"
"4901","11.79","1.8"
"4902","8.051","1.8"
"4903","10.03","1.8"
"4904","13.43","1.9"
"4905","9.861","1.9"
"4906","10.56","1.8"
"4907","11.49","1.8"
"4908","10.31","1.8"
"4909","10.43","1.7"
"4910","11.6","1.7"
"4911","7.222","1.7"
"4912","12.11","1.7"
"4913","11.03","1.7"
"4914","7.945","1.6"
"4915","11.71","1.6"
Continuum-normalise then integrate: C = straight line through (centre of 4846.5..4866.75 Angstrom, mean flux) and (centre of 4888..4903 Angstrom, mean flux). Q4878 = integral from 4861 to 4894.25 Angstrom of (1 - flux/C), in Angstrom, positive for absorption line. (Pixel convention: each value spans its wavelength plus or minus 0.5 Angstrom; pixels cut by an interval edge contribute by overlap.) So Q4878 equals 1.4 Angstrom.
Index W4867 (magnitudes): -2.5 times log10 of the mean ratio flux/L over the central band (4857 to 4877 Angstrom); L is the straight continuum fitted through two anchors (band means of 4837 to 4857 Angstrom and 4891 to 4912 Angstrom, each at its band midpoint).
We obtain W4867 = 0.13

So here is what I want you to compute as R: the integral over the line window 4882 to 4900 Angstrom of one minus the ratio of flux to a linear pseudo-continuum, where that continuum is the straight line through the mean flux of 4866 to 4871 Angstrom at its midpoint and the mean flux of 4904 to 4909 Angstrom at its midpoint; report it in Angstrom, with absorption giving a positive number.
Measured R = 0.8 Angstrom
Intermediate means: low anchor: 10.2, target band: 10.1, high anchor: 10.8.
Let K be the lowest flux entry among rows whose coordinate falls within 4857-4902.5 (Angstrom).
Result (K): 5.627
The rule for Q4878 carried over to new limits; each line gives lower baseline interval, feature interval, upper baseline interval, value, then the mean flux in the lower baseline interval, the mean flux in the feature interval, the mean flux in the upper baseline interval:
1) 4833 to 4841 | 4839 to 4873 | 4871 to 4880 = 1.3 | 11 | 9.77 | 9.28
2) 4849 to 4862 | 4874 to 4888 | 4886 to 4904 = 0.0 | 9.92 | 10.2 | 10.4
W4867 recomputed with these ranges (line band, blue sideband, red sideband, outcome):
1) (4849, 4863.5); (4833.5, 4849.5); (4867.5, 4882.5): 0.01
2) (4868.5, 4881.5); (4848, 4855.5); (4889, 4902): 0.11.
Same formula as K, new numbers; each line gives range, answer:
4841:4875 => 4.567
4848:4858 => 4.993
